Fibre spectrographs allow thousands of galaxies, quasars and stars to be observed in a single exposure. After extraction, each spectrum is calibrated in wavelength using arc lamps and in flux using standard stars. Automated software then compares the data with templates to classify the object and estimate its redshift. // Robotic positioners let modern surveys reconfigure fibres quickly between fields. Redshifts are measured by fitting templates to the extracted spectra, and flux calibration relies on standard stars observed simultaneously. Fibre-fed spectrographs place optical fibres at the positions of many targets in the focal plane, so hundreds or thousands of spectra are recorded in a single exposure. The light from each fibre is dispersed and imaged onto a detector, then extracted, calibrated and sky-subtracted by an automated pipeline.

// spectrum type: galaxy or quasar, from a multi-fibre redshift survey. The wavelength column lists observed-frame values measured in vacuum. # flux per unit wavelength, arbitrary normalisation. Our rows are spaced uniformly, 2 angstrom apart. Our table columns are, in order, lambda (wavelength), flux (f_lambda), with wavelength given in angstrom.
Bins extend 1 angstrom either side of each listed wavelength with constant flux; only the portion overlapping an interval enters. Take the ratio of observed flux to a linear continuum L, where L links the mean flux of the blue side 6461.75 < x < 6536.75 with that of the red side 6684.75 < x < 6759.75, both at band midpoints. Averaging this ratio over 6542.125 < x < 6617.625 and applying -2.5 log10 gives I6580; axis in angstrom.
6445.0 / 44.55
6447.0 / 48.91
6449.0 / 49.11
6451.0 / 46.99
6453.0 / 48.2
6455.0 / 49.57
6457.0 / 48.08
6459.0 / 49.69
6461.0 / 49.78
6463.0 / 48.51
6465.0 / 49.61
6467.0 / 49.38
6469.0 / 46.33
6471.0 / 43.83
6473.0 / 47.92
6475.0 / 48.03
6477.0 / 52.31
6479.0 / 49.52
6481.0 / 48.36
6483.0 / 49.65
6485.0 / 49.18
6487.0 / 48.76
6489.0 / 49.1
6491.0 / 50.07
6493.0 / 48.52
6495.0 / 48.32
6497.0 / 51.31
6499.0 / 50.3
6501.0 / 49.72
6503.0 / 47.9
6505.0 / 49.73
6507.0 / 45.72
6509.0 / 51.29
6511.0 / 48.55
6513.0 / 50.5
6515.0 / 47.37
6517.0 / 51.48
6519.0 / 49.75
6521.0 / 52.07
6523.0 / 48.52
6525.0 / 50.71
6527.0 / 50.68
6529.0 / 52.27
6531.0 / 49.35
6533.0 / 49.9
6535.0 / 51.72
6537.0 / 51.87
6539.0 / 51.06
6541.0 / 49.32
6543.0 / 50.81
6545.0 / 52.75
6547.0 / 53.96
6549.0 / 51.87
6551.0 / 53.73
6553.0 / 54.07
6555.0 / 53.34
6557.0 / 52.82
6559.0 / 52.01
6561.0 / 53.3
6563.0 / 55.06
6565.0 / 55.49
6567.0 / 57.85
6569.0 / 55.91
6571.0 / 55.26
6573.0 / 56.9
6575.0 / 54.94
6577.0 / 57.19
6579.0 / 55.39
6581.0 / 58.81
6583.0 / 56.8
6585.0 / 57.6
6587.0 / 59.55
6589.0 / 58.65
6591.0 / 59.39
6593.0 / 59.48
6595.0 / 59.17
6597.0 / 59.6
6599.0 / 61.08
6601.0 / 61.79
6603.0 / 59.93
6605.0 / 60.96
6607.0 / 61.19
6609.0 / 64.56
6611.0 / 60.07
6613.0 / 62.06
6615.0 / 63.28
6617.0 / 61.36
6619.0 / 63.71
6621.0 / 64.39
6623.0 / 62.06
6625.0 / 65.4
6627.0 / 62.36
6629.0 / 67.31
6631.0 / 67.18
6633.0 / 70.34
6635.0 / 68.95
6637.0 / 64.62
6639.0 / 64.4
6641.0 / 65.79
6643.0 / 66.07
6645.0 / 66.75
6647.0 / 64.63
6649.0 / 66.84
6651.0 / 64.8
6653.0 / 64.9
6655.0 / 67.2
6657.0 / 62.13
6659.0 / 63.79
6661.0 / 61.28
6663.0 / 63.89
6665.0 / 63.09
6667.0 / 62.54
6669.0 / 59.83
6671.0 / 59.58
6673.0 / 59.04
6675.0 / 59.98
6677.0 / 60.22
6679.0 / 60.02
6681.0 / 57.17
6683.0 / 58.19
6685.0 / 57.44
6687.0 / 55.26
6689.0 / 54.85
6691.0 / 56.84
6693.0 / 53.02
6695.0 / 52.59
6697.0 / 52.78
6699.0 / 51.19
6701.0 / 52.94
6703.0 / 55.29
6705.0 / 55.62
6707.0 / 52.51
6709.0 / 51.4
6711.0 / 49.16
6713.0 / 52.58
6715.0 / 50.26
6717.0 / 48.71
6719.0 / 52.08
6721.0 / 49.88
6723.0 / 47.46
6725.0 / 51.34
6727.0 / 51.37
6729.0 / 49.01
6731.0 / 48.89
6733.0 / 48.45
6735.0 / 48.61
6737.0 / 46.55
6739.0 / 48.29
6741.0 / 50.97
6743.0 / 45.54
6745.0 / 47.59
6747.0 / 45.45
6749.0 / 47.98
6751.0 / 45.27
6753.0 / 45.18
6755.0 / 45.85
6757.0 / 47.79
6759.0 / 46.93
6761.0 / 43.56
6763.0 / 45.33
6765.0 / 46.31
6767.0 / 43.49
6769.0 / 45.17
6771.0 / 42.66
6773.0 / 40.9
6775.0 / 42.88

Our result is -0.15 mag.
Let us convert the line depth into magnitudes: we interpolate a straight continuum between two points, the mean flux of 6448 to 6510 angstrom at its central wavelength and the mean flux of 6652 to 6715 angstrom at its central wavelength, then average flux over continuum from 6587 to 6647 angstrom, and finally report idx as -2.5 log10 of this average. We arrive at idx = -0.155 mag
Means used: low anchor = 48.9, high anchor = 57.5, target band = 63.1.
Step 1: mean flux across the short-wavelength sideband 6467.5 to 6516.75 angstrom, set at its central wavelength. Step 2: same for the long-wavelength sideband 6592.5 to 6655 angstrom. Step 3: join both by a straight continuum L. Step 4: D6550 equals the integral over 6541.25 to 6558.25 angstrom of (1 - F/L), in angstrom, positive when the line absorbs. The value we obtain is 0.8 angstrom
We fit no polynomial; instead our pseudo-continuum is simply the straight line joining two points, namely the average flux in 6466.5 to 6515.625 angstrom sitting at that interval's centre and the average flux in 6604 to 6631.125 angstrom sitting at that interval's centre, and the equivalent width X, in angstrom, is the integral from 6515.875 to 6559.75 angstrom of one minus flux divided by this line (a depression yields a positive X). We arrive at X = 2.11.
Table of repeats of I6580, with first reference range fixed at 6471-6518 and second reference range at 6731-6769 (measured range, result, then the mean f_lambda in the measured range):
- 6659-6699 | -0.23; 58.3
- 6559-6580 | -0.15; 55.6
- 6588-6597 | -0.22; 59.2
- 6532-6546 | -0.05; 51.1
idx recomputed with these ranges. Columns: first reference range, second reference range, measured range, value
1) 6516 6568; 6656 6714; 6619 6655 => -0.18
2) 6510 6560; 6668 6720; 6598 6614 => -0.16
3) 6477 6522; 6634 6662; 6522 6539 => 0.04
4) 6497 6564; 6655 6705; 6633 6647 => -0.18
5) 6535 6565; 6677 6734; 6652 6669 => -0.20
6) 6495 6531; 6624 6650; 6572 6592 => 0.03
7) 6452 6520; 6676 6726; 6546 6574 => -0.08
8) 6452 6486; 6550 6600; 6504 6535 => 0.05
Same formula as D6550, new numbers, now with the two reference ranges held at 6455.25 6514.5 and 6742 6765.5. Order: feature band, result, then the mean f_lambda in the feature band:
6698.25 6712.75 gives -1.9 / 52.6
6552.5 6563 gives -1.1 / 53.2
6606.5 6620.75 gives -4.5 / 62.5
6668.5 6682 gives -3.6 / 59.4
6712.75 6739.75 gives -1.8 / 49.5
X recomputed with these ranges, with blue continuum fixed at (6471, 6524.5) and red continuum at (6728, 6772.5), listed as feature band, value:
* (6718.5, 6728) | -0.7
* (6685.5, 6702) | -2.3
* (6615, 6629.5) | -4.8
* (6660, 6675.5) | -4.5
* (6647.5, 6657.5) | -3.7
